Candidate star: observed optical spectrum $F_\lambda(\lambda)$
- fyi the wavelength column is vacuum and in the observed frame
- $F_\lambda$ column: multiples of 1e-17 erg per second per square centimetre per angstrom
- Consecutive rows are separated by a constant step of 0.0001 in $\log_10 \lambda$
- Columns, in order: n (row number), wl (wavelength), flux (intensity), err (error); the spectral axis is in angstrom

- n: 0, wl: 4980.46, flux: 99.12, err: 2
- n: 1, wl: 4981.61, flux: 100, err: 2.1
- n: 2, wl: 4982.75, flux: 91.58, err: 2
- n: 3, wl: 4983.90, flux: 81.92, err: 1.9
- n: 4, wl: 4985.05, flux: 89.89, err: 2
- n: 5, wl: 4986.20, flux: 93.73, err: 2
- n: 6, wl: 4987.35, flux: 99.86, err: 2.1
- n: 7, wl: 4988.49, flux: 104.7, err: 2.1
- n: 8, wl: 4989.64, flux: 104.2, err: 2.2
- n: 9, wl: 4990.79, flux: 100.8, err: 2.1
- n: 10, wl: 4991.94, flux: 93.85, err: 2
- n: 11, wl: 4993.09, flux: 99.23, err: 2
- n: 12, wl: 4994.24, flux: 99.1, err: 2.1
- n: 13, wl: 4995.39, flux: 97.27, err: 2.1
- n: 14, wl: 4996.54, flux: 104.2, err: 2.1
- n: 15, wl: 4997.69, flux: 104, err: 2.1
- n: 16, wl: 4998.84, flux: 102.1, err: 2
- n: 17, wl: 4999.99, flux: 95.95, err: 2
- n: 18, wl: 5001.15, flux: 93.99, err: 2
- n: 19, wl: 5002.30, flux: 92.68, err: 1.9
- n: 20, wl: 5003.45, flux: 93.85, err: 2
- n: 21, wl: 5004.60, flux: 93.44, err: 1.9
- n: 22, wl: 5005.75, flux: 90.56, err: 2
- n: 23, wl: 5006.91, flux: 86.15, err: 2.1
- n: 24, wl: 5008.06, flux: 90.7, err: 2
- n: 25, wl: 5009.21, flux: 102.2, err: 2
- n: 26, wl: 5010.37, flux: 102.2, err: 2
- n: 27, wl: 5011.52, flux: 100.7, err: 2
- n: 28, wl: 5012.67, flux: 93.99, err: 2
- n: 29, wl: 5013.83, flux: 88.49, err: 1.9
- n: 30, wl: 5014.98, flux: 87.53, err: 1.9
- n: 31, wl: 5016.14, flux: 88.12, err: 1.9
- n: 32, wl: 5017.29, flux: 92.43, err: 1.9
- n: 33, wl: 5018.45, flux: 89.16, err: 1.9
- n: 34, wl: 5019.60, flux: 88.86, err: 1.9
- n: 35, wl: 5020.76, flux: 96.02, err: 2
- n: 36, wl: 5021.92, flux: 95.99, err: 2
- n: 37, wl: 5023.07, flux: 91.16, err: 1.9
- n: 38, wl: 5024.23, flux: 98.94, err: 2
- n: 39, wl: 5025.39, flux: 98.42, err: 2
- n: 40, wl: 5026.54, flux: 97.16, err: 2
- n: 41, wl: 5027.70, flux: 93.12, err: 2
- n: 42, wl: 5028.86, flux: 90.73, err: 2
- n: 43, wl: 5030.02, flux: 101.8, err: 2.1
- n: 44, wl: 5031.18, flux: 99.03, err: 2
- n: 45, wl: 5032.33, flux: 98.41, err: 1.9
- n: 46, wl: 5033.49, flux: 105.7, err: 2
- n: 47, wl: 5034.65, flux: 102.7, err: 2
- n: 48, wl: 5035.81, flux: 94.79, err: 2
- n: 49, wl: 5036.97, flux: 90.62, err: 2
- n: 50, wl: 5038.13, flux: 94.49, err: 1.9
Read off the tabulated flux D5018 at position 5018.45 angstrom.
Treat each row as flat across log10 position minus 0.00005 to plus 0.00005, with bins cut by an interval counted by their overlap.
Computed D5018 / 89.16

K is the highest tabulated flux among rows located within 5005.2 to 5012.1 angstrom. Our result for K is 102.2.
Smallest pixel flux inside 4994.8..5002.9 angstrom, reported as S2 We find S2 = 92.68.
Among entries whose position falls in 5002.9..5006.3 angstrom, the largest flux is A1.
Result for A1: 93.85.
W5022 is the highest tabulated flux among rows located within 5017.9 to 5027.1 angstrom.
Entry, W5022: 98.94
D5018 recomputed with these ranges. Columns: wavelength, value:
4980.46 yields 99.12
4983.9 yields 81.92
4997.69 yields 104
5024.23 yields 98.94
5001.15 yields 93.99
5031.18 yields 99.03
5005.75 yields 90.56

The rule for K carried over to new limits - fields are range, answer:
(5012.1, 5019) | 93.99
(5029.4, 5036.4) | 105.7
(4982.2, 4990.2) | 104.7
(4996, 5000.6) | 104.2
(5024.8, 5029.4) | 98.42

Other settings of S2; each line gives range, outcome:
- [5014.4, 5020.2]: 87.53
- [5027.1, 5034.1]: 90.73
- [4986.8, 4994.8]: 93.85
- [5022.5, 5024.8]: 91.16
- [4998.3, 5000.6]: 95.95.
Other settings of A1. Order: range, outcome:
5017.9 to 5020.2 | 89.16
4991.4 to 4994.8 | 99.23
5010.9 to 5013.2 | 100.7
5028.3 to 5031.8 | 101.8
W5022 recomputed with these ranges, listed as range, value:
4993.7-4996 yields 99.1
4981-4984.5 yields 100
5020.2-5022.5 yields 96.02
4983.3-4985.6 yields 89.89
